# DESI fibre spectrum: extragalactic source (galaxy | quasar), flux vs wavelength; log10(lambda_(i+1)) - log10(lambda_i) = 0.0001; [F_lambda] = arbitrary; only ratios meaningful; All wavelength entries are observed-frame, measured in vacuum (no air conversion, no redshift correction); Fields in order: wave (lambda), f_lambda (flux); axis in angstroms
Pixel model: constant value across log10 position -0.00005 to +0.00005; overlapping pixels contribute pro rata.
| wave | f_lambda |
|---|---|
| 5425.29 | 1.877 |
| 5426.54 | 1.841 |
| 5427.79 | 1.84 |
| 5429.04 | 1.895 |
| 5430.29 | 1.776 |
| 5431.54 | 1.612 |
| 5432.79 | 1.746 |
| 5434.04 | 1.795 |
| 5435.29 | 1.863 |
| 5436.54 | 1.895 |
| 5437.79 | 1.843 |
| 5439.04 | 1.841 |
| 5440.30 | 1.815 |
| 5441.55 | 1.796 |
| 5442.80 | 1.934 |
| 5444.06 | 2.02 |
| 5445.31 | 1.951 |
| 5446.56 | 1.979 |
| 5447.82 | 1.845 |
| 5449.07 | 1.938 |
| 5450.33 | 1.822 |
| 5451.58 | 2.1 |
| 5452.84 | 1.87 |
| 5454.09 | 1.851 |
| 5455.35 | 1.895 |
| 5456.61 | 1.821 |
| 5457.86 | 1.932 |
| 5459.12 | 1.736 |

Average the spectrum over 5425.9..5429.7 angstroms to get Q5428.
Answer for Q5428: 1.86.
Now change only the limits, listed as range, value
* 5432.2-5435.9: 1.8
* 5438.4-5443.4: 1.85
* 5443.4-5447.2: 1.98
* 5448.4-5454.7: 1.92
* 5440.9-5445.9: 1.93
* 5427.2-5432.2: 1.78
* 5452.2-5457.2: 1.86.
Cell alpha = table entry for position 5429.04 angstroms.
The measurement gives 1.895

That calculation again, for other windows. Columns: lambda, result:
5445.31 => 1.951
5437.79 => 1.843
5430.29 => 1.776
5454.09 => 1.851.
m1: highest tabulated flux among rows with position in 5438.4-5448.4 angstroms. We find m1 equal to 2.02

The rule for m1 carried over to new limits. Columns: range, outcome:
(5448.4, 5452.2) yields 2.1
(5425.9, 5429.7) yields 1.895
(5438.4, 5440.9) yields 1.841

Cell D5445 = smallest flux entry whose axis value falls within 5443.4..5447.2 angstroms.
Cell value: 1.951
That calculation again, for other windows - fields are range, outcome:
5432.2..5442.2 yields 1.746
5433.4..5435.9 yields 1.795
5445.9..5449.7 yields 1.845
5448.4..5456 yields 1.822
